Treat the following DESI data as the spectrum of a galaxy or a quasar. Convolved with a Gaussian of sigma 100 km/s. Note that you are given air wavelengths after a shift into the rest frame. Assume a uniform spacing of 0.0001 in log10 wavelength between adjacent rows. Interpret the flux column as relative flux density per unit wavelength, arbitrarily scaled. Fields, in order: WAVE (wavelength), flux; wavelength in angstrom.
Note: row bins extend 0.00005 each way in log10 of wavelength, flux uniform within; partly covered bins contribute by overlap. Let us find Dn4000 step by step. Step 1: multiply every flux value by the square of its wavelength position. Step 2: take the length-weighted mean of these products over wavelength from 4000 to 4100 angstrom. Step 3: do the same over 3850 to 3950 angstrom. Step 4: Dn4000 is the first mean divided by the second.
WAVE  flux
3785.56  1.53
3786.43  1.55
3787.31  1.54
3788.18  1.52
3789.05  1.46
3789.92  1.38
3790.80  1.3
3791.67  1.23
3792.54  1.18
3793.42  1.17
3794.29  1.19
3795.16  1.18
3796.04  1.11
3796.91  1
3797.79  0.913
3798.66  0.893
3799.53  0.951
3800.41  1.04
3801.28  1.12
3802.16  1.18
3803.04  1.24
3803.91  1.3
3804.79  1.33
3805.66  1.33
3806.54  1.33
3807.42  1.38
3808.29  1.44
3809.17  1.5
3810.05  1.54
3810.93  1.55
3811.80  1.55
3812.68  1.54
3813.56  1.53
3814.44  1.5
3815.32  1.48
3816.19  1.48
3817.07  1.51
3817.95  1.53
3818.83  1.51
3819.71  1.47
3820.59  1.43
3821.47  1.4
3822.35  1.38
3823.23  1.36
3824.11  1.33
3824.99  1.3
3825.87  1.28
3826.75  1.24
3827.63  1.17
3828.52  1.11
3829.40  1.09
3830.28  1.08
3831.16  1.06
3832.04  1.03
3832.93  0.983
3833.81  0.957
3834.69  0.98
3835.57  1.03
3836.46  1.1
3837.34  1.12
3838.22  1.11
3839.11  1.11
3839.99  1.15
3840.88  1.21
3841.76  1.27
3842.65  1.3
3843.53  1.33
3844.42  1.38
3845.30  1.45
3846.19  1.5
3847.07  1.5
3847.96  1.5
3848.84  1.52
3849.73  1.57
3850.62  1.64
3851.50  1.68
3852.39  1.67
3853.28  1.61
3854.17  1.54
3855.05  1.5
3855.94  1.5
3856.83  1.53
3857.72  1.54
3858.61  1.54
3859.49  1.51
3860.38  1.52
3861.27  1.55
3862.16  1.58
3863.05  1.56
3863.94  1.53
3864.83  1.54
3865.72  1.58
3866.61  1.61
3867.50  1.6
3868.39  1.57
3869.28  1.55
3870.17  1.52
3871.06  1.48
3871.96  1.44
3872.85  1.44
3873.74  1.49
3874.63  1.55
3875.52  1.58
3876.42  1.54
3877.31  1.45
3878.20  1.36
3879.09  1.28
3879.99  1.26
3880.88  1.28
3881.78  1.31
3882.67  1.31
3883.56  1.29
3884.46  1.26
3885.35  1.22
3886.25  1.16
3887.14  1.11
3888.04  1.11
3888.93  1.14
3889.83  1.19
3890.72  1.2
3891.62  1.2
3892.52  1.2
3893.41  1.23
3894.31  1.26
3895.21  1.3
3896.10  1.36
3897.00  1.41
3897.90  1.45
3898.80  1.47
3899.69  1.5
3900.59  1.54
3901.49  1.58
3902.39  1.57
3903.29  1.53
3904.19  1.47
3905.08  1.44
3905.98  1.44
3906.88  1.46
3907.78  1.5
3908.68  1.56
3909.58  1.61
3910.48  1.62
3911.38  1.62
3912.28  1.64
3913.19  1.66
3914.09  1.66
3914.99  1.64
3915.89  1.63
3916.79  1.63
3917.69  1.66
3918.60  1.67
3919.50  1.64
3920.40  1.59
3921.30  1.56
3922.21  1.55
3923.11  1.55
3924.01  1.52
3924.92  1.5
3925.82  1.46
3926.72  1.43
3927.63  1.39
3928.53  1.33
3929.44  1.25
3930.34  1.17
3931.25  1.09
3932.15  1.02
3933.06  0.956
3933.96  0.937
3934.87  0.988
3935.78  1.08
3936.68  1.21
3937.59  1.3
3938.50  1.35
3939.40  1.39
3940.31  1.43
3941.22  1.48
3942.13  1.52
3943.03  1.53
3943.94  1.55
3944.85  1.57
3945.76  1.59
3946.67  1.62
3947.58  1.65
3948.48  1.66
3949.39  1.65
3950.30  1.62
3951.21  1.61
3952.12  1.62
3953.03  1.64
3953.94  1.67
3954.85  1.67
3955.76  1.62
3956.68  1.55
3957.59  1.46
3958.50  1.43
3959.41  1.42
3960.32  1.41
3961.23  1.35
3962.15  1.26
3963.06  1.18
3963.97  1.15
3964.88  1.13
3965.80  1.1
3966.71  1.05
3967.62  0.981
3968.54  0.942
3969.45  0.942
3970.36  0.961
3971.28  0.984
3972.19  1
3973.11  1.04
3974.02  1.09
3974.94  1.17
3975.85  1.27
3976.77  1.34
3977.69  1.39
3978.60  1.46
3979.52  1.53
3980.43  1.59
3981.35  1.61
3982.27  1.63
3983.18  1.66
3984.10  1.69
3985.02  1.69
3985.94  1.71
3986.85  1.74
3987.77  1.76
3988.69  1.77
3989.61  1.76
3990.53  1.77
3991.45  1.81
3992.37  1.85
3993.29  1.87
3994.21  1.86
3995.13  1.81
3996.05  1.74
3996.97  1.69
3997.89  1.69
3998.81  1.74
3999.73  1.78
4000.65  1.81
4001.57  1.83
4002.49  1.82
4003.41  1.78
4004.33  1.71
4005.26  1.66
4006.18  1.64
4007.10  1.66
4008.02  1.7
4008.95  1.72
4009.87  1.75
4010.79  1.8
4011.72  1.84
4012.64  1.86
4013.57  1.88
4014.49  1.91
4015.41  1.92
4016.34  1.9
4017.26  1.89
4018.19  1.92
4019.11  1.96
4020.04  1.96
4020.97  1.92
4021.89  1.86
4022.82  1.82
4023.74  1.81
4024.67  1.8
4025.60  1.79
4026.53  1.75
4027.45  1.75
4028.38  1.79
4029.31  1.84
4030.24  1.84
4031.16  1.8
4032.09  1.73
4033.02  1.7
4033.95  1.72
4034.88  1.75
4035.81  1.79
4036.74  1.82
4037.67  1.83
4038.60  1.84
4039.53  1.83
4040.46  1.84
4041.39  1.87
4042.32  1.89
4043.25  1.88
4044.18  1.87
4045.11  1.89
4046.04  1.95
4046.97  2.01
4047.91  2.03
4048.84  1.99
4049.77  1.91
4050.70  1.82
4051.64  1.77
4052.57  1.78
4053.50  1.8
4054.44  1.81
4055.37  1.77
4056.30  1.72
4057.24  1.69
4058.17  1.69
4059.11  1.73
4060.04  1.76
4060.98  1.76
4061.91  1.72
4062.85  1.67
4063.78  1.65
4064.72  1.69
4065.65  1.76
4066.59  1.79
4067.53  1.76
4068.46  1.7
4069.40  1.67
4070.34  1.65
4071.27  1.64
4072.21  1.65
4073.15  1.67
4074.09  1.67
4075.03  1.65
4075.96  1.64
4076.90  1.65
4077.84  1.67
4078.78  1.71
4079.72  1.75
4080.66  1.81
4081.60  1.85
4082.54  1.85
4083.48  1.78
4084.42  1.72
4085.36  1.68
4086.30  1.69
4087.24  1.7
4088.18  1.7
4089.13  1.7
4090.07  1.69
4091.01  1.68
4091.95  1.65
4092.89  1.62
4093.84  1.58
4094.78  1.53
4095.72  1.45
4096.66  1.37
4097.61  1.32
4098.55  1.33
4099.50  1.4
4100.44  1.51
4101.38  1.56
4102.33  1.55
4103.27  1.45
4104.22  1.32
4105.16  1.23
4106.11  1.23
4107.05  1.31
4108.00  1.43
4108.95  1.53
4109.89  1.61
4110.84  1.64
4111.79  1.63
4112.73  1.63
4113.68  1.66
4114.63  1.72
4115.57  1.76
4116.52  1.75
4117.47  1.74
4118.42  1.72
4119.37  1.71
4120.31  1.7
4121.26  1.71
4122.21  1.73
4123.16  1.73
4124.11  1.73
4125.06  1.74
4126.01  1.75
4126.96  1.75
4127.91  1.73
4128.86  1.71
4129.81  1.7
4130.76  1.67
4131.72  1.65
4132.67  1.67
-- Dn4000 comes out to 1.3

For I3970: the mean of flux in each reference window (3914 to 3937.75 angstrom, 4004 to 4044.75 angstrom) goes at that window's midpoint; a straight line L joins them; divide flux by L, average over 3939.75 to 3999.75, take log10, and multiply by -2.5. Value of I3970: 0.06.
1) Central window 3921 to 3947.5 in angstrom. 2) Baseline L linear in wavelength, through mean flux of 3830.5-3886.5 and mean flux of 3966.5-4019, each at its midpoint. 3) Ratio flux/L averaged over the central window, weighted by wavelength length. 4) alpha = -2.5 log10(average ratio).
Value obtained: 0.12 mag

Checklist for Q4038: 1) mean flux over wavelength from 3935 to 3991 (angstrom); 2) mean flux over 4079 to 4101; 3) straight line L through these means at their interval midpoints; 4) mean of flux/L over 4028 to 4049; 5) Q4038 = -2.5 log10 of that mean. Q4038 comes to -0.194 mag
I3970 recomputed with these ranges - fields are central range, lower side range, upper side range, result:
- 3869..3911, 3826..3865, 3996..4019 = 0.06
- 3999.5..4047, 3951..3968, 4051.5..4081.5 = -0.15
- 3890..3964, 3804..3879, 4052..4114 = 0.03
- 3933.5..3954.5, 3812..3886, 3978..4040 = 0.11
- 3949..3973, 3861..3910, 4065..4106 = 0.13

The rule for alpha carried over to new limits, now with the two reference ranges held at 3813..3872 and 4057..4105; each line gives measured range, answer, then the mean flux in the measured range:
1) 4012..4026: -0.19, 1.88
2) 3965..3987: 0.17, 1.31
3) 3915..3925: -0.09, 1.6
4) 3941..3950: -0.06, 1.59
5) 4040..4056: -0.17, 1.87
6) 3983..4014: -0.13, 1.76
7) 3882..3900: 0.14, 1.27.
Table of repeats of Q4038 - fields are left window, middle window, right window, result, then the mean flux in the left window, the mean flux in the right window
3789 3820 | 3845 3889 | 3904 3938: -0.07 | 1.31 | 1.43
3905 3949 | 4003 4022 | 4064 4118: -0.18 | 1.46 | 1.62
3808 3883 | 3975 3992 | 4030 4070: 0.04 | 1.4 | 1.8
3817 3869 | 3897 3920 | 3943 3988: -0.12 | 1.38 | 1.42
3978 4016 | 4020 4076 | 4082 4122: -0.07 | 1.74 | 1.59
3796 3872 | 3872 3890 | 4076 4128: 0.07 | 1.36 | 1.62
